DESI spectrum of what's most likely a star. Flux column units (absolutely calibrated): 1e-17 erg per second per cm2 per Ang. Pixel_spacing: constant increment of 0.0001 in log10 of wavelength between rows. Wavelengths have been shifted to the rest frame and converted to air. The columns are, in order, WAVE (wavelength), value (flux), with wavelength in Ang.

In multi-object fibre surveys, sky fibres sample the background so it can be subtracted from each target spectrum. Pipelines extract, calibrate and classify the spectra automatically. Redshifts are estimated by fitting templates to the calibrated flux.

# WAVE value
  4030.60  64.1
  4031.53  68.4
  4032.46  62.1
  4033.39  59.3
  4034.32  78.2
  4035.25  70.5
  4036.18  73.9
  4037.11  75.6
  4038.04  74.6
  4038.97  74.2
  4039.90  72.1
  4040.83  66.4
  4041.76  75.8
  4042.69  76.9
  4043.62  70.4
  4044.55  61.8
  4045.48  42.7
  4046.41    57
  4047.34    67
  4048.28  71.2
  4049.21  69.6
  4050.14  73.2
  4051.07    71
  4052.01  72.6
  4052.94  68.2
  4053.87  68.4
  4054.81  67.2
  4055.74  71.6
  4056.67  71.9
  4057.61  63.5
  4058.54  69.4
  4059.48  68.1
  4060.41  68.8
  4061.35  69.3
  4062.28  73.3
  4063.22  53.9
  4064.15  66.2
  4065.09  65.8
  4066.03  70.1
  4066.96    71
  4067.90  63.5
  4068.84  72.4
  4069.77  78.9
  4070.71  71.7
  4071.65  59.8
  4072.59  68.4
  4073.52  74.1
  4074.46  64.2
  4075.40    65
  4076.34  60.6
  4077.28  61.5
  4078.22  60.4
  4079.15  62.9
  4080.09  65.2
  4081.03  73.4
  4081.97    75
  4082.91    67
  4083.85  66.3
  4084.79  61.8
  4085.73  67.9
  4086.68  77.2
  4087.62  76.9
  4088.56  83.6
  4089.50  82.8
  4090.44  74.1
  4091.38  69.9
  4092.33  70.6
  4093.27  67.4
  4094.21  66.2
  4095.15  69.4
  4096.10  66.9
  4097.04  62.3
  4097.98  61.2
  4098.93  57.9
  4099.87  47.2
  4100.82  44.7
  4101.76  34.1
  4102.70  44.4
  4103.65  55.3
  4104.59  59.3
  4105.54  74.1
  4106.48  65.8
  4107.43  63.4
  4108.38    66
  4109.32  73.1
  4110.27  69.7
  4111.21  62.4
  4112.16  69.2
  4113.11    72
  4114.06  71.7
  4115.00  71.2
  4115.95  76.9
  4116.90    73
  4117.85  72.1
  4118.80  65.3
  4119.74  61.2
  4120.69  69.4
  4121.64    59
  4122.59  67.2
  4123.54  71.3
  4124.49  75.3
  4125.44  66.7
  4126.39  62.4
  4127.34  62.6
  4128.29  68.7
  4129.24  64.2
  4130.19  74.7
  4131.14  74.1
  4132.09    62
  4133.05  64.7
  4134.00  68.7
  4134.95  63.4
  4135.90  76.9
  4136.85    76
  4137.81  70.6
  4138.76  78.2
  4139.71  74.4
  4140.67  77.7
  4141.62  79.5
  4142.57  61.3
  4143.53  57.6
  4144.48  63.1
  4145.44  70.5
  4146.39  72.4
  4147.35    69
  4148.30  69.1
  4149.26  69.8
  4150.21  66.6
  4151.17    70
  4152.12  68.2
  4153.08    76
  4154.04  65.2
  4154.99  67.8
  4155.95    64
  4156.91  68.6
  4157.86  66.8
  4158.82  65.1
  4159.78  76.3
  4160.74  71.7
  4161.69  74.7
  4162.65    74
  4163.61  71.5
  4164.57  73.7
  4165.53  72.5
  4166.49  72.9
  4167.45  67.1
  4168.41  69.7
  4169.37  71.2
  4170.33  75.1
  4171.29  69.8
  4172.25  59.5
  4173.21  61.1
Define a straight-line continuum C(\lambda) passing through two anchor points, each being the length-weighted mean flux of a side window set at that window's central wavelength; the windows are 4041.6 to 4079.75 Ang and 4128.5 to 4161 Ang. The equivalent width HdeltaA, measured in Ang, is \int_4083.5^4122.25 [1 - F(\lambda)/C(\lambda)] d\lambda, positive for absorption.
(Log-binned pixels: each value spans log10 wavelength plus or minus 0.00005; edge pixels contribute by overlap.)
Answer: 1.4 Ang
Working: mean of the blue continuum 67.2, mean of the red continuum 69.5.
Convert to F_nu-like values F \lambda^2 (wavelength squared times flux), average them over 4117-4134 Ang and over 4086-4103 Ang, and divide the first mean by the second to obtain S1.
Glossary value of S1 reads 1.06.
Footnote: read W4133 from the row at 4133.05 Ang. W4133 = 64.7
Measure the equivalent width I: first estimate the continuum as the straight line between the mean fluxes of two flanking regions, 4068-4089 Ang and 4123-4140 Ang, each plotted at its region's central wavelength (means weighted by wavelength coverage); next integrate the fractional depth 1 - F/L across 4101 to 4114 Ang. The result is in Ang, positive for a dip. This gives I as 1.3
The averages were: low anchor 68.7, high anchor 69.7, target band 62.1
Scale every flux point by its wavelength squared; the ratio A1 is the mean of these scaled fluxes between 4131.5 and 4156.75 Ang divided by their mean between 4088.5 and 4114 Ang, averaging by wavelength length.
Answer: 1.11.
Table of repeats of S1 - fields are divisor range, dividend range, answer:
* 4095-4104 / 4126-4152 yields 1.31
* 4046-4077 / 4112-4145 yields 1.05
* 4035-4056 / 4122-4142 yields 1.06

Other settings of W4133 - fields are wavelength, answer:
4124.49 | 75.3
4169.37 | 71.2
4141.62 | 79.5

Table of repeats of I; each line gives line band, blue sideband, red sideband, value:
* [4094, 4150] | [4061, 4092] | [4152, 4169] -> 2.66 Ang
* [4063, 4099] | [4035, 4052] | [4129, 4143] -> 0.91 Ang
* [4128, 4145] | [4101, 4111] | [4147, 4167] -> -0.93 Ang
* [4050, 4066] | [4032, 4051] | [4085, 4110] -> -0.19 Ang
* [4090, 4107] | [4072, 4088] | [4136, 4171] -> 1.90 Ang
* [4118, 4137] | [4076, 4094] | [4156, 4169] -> 0.74 Ang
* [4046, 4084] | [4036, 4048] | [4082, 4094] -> 1.27 Ang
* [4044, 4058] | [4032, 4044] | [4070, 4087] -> 0.70 Ang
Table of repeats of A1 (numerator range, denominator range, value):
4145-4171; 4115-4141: 1.03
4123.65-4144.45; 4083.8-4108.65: 1.10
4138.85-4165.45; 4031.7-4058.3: 1.07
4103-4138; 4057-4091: 1.01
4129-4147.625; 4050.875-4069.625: 1.06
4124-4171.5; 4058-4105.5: 1.10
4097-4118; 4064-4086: 0.95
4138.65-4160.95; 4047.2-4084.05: 1.06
